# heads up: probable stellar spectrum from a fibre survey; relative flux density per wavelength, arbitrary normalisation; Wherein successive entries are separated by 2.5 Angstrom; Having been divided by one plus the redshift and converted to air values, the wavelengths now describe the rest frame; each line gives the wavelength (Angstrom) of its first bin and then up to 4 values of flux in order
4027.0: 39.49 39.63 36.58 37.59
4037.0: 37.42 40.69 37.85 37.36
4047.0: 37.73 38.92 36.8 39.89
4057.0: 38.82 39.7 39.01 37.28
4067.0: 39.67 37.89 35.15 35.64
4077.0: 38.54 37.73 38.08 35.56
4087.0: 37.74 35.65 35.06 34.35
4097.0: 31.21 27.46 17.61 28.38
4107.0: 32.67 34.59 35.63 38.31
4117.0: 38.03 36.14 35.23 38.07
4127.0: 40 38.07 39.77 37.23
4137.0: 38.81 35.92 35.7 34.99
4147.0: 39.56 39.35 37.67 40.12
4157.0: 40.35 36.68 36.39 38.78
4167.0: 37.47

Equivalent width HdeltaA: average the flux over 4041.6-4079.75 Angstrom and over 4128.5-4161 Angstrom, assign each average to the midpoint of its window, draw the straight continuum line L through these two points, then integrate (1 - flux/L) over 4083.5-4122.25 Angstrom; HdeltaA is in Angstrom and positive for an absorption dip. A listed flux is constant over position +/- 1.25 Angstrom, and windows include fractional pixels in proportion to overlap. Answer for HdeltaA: 4.8 Angstrom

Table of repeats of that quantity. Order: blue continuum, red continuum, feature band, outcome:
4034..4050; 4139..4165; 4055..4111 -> 4.6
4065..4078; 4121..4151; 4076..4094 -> 0.3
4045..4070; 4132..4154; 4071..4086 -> 0.6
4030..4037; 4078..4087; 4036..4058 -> -0.6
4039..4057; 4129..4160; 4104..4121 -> 1.4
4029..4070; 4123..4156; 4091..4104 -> 3.1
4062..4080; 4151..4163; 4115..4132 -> 0.1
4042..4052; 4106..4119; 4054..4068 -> -0.6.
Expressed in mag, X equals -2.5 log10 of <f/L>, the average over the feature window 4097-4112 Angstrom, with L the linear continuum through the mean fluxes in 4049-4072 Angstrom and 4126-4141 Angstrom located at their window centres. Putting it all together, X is 0.30 mag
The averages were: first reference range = 38.5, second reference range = 38.2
